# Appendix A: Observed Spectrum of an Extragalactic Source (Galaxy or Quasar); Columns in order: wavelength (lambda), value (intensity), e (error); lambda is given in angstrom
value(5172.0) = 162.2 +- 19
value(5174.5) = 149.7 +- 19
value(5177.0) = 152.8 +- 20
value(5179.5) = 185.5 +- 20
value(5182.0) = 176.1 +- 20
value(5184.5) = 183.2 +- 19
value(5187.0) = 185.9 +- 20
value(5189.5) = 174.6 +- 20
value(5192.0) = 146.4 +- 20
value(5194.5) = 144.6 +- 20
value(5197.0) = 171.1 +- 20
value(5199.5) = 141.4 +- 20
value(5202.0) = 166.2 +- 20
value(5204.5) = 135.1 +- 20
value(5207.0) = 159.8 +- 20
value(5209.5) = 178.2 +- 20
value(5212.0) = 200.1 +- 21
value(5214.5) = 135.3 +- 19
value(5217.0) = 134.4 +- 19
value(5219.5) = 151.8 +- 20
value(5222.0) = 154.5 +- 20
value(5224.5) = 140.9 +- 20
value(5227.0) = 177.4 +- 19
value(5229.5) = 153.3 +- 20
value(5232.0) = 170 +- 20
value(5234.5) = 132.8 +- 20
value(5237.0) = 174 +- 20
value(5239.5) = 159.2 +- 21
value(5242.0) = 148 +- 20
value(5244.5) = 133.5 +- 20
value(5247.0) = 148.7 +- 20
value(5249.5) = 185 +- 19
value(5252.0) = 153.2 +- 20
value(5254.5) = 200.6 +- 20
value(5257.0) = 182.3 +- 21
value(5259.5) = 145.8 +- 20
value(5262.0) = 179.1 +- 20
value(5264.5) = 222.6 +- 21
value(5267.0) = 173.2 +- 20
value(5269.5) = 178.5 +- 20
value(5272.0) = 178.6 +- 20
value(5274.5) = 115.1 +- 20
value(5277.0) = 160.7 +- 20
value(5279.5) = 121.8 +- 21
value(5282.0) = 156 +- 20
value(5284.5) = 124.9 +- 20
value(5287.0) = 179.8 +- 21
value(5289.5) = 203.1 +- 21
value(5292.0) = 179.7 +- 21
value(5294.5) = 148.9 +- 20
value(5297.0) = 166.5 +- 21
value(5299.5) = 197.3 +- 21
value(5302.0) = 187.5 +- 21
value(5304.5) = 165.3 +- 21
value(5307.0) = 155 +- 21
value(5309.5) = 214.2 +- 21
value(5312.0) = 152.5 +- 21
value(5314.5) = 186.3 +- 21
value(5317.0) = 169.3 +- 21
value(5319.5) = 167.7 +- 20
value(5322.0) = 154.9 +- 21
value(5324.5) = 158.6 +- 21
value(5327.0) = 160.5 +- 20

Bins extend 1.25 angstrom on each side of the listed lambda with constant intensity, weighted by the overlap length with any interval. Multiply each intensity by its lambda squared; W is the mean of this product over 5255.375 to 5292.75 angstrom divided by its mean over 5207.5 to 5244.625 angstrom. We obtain 1.08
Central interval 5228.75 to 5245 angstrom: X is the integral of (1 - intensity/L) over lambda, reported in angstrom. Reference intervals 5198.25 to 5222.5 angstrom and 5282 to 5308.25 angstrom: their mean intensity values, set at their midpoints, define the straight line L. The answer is 0.6 angstrom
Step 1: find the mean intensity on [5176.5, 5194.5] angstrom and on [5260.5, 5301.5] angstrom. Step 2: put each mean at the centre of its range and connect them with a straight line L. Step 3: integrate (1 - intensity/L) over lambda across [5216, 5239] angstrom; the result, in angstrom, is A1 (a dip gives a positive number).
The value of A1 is 2.03 angstrom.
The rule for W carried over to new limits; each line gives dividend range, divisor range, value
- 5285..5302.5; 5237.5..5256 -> 1.12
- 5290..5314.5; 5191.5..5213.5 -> 1.14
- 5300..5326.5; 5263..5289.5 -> 1.07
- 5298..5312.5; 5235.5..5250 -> 1.18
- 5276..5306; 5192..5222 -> 1.10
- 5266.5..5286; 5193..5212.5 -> 0.97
